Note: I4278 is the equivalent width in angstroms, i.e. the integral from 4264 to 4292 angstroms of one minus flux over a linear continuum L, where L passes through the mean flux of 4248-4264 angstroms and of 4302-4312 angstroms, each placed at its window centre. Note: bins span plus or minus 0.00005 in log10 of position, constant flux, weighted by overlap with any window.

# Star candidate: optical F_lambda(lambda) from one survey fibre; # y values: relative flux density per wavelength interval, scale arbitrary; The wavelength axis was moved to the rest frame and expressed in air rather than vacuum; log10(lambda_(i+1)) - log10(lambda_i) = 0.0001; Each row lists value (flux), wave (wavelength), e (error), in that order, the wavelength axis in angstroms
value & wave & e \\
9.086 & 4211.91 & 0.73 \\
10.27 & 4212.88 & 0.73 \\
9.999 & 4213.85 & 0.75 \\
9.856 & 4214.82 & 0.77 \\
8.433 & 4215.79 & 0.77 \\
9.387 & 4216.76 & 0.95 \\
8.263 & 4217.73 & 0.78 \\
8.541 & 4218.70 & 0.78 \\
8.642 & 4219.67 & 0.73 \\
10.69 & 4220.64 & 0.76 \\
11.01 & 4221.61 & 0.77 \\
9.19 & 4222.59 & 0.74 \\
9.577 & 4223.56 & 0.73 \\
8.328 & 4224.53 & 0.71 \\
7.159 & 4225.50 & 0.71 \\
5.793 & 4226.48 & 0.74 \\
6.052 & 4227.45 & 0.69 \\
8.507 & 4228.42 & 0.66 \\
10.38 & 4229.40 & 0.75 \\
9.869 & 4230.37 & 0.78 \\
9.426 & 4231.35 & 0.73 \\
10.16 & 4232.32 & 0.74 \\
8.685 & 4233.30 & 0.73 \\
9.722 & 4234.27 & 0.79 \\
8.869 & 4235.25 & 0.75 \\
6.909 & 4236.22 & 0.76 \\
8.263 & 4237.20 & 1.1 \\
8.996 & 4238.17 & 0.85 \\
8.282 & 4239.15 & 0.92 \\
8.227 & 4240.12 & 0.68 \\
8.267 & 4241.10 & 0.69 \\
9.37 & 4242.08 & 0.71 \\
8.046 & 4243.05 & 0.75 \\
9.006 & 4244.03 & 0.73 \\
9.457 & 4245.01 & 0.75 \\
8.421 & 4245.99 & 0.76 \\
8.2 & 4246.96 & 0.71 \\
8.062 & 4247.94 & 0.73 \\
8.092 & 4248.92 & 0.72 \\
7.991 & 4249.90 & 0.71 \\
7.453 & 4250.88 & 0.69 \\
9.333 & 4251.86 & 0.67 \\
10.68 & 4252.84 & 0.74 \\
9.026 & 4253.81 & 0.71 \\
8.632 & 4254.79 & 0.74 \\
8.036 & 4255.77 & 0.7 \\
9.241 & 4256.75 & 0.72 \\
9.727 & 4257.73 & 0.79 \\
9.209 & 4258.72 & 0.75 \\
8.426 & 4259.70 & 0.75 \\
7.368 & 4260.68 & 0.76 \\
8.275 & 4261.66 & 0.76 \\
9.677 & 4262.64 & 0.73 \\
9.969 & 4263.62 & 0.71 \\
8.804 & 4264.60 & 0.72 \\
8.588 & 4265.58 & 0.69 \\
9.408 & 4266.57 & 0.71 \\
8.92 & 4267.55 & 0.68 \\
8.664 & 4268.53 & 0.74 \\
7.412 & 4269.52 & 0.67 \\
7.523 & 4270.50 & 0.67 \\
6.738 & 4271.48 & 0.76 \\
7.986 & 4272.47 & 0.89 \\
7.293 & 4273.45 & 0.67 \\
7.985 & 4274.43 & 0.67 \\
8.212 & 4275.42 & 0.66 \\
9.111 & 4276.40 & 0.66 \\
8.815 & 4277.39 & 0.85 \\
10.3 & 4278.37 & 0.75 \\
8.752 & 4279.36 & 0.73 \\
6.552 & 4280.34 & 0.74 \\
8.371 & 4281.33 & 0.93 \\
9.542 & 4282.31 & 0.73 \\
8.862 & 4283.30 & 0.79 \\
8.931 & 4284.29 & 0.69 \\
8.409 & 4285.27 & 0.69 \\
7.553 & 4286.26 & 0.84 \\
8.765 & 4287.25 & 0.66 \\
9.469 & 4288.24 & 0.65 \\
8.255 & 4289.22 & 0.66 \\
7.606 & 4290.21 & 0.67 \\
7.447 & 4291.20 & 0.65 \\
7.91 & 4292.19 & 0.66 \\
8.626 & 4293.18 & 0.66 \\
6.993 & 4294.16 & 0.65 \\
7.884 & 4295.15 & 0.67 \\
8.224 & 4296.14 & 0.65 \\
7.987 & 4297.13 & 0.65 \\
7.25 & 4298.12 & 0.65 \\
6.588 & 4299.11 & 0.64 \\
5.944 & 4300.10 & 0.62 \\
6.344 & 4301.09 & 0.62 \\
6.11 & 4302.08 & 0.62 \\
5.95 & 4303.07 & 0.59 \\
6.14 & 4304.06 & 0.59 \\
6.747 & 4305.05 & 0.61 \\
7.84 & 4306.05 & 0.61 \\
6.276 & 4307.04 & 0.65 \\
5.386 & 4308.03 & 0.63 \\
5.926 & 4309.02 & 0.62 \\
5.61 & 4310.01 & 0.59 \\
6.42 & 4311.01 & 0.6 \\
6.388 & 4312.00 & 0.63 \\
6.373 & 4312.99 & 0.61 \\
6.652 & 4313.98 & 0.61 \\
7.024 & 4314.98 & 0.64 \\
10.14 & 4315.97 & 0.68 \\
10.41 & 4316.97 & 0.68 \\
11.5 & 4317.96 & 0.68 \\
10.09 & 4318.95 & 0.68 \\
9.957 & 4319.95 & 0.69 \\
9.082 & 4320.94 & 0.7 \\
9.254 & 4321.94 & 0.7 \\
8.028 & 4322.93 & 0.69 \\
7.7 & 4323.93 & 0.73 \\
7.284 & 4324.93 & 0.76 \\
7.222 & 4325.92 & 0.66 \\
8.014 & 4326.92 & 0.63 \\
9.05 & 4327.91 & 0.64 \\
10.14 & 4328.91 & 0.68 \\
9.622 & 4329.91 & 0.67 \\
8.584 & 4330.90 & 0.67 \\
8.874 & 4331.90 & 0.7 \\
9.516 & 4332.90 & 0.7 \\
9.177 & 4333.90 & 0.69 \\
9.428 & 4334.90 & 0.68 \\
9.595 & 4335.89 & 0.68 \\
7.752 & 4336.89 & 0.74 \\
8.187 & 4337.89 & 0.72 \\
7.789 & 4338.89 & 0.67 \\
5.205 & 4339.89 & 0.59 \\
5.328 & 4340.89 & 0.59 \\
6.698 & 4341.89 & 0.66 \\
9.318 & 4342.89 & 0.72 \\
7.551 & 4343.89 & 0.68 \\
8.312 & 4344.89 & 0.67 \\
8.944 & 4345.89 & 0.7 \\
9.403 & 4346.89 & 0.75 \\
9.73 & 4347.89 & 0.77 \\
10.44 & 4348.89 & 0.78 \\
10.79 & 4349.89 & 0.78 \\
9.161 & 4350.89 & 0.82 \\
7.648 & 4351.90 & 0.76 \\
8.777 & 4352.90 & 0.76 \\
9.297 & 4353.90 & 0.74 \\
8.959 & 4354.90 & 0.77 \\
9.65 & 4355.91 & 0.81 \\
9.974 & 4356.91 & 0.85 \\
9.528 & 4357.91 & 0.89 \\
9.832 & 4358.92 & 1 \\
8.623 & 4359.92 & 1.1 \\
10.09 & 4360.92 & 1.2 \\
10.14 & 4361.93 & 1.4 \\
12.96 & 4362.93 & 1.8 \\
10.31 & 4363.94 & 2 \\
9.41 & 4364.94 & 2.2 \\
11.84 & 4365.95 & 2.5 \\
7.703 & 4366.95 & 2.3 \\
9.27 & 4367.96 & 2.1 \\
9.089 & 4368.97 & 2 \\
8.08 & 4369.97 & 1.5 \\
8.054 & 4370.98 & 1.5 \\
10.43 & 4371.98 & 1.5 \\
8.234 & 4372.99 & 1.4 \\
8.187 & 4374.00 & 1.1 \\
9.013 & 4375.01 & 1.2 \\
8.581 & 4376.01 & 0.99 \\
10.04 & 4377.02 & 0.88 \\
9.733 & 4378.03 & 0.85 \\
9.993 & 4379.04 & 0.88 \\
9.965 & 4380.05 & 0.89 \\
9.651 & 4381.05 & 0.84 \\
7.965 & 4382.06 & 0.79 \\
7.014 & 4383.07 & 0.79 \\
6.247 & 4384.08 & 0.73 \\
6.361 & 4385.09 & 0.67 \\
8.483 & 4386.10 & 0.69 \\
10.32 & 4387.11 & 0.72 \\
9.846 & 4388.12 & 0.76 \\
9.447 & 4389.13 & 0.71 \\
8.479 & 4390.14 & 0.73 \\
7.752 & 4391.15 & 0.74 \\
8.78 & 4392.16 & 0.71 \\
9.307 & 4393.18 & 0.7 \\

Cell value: -2.5 angstroms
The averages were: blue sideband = 8.79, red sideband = 6.25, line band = 8.37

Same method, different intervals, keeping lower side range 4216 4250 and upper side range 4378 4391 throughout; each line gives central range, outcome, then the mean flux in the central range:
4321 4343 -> 1.1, 8.26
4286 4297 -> 0.8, 8.07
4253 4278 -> 0.4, 8.56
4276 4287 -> 0.0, 8.65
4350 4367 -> -2.1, 9.72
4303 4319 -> 2.5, 7.31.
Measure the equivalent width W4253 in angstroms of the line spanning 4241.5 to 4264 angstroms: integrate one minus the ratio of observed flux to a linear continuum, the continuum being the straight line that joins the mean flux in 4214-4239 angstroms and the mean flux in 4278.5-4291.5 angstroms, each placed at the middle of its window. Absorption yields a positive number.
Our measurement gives -0.3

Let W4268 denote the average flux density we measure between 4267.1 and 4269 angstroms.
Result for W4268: 8.8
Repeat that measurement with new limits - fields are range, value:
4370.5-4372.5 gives 9.26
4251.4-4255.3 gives 9.43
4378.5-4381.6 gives 9.85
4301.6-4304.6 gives 6.08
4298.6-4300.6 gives 6.27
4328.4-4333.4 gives 9.34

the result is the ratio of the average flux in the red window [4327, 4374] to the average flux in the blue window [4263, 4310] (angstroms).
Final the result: 1.16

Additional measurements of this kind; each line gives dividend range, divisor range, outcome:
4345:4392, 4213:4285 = 1.06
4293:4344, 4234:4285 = 0.91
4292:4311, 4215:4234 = 0.77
